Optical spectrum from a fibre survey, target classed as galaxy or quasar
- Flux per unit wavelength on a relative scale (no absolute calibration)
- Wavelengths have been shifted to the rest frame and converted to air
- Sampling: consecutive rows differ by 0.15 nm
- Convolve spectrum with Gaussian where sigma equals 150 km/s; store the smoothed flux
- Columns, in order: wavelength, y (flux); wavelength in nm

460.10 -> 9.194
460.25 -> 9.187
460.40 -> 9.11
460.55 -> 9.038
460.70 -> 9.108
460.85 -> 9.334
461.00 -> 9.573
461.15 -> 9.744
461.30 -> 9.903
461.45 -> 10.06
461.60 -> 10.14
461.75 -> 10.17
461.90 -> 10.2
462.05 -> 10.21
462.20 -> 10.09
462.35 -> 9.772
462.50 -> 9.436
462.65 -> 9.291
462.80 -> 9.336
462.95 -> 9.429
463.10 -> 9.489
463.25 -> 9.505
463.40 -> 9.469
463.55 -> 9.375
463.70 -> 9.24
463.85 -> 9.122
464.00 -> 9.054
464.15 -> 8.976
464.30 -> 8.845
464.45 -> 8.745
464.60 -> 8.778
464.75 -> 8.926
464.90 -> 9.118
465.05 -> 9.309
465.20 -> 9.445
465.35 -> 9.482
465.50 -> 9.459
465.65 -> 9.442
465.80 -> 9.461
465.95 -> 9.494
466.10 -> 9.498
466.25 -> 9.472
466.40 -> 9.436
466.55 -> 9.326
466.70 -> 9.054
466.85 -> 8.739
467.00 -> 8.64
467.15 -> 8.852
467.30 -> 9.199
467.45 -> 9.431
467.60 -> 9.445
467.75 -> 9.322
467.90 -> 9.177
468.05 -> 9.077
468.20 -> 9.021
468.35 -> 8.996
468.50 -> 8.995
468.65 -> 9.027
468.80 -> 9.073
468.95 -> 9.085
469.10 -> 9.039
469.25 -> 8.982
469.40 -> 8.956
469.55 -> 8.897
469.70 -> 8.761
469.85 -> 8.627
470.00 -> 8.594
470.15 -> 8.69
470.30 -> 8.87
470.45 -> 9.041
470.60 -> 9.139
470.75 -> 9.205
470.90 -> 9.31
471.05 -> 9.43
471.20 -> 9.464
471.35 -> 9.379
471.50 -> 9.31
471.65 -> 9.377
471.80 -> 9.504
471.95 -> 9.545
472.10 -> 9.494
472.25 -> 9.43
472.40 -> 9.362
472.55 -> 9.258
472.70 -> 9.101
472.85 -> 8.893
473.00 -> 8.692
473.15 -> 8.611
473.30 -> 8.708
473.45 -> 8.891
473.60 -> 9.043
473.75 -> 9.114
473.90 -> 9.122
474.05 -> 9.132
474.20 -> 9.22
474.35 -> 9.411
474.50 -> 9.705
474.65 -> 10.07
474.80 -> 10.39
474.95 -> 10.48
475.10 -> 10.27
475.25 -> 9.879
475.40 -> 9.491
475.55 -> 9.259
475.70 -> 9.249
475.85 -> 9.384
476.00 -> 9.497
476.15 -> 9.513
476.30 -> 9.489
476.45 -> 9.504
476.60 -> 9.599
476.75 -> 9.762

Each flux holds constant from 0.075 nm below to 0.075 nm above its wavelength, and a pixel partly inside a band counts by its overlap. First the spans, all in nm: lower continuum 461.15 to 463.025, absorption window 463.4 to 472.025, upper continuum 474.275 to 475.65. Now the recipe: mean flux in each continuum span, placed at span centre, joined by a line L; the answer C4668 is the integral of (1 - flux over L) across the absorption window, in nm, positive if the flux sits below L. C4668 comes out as 0.62 nm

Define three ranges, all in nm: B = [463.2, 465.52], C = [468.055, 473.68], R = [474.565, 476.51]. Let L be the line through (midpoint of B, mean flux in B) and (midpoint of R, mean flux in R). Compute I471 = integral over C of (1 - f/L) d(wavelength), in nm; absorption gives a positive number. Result 0.25 nm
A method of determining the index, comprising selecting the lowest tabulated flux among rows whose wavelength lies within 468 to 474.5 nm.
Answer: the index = 8.594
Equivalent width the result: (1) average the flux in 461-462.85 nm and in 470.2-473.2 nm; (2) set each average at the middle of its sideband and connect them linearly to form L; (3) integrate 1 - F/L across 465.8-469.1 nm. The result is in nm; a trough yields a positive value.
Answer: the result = 0.12 nm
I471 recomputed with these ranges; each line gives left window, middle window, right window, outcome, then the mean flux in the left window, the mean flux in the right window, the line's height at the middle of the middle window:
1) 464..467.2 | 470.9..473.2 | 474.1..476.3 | 0.06 nm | 9.17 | 9.69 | 9.52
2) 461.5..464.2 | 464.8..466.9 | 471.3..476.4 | 0.04 nm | 9.58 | 9.39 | 9.53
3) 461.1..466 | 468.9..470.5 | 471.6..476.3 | 0.10 nm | 9.47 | 9.39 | 9.42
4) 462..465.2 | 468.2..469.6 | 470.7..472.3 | 0.05 nm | 9.31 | 9.41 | 9.37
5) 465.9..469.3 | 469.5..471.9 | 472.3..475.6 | 0.04 nm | 9.15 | 9.37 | 9.25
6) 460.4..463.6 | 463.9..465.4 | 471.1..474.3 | 0.07 nm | 9.64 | 9.18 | 9.53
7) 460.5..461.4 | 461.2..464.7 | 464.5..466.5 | -0.03 nm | 9.48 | 9.32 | 9.41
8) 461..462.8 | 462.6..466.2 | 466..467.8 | 0.10 nm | 9.87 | 9.2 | 9.54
